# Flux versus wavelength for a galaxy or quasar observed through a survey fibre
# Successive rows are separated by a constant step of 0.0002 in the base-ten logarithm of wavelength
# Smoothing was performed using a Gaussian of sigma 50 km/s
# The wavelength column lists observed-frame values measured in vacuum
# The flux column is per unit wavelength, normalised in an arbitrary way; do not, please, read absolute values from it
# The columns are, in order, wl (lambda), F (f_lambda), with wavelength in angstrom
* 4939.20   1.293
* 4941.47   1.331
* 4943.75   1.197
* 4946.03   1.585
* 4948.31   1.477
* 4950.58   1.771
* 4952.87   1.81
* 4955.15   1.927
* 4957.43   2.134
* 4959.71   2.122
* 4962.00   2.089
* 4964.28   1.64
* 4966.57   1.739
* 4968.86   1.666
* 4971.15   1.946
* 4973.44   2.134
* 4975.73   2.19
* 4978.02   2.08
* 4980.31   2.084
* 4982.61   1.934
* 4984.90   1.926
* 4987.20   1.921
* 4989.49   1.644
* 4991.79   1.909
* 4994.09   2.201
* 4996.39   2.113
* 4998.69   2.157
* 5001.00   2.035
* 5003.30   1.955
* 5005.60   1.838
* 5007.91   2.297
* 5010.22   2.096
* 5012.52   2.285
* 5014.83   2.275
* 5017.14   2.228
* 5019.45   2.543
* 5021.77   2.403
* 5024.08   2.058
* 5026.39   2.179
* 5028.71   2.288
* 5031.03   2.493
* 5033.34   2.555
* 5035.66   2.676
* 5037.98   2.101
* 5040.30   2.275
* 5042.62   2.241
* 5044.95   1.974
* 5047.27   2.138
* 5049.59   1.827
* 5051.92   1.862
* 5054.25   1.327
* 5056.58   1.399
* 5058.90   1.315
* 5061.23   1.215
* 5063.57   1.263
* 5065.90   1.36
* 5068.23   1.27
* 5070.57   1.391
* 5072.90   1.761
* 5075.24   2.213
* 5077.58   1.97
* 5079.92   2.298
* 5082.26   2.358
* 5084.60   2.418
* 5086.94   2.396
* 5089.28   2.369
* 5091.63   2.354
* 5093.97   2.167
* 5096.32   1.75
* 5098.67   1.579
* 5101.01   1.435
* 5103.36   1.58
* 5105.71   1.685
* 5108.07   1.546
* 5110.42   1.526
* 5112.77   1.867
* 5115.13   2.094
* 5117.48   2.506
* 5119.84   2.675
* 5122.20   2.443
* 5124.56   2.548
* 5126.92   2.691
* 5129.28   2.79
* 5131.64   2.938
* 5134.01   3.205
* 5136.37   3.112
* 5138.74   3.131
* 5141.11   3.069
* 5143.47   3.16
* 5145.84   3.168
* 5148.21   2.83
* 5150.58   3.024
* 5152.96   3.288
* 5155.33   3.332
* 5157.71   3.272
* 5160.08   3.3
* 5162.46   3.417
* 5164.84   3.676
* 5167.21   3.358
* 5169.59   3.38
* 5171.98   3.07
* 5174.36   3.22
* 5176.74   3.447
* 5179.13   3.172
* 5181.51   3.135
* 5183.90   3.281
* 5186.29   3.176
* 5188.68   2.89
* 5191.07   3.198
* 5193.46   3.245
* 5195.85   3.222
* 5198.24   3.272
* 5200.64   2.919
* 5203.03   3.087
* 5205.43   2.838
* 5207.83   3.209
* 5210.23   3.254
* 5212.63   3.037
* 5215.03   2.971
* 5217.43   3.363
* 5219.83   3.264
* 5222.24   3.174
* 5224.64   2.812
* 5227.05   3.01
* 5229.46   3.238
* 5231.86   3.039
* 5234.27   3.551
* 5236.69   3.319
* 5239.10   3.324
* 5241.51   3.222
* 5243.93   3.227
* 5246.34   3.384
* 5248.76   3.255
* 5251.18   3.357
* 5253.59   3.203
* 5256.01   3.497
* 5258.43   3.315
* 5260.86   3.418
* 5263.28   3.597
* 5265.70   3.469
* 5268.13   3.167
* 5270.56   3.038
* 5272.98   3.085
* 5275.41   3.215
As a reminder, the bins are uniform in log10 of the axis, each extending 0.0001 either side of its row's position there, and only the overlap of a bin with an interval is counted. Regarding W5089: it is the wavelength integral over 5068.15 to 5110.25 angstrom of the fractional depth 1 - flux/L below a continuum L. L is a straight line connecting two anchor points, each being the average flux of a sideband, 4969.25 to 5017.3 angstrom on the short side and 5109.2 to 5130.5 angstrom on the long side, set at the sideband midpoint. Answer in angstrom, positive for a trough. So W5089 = 6.5 angstrom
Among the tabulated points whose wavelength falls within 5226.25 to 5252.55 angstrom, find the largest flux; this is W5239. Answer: 3.551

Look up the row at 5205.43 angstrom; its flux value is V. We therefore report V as 2.838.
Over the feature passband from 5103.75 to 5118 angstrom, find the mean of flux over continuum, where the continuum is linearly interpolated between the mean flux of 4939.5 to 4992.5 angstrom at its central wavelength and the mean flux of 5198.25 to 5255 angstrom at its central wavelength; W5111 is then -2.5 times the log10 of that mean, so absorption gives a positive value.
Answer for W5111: 0.38 mag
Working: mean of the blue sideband 1.83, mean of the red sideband 3.18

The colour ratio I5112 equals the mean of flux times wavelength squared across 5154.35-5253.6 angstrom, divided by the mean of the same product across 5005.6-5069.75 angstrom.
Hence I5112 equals 1.73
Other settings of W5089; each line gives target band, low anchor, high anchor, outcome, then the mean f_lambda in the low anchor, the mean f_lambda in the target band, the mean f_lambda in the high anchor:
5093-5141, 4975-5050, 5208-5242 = 7.0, 2.15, 2.28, 3.18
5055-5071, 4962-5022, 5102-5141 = 6.6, 2.04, 1.31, 2.41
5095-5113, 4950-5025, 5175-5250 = 7.0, 2.04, 1.61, 3.18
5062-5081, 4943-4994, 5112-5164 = 6.3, 1.87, 1.68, 2.92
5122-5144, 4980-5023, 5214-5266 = -1.4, 2.1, 2.92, 3.27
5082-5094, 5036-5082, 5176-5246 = -1.9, 1.78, 2.36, 3.17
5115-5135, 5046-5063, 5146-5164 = 0.4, 1.57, 2.68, 3.21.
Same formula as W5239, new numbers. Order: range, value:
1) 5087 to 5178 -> 3.676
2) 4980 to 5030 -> 2.543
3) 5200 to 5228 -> 3.363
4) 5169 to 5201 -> 3.447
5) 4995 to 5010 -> 2.297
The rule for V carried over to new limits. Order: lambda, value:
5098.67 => 1.579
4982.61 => 1.934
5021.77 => 2.403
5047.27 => 2.138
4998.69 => 2.157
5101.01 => 1.435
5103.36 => 1.58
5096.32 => 1.75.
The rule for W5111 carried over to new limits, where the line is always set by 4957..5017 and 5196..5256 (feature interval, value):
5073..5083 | 0.15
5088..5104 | 0.32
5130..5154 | -0.11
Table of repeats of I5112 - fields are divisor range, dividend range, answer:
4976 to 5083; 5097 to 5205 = 1.50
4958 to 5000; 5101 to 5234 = 1.61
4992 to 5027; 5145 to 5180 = 1.60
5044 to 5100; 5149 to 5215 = 1.83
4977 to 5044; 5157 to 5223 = 1.59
